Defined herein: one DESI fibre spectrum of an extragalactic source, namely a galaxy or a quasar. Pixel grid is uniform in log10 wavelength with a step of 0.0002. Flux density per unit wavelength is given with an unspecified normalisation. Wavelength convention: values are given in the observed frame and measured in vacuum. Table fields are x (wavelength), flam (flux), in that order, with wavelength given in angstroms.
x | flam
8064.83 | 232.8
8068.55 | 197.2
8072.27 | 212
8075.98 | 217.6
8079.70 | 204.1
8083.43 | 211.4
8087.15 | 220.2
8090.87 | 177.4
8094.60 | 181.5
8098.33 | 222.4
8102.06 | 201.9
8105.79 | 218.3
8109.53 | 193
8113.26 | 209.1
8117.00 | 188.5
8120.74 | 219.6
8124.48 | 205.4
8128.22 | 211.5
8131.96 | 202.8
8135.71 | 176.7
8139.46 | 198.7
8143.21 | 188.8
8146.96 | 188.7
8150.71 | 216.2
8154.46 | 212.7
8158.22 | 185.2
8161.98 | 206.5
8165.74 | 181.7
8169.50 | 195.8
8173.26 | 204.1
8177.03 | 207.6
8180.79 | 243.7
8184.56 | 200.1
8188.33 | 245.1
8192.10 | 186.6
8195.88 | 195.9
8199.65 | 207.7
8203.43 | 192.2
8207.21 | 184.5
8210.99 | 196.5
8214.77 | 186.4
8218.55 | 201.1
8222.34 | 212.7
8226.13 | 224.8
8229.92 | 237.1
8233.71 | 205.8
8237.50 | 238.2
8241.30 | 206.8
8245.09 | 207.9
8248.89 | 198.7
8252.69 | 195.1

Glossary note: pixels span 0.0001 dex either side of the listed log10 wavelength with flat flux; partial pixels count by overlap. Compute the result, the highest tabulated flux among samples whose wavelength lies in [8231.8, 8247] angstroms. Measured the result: 238.2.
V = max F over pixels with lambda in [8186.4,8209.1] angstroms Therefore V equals 245.1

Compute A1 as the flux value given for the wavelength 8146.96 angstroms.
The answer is 188.7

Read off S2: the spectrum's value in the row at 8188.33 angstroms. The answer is 245.1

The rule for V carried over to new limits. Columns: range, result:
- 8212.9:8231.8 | 237.1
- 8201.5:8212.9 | 196.5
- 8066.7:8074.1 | 212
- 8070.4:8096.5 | 220.2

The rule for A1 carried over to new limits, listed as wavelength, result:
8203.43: 192.2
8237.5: 238.2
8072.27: 212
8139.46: 198.7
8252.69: 195.1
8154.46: 212.7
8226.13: 224.8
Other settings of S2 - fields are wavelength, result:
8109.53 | 193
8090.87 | 177.4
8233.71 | 205.8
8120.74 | 219.6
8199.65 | 207.7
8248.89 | 198.7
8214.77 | 186.4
